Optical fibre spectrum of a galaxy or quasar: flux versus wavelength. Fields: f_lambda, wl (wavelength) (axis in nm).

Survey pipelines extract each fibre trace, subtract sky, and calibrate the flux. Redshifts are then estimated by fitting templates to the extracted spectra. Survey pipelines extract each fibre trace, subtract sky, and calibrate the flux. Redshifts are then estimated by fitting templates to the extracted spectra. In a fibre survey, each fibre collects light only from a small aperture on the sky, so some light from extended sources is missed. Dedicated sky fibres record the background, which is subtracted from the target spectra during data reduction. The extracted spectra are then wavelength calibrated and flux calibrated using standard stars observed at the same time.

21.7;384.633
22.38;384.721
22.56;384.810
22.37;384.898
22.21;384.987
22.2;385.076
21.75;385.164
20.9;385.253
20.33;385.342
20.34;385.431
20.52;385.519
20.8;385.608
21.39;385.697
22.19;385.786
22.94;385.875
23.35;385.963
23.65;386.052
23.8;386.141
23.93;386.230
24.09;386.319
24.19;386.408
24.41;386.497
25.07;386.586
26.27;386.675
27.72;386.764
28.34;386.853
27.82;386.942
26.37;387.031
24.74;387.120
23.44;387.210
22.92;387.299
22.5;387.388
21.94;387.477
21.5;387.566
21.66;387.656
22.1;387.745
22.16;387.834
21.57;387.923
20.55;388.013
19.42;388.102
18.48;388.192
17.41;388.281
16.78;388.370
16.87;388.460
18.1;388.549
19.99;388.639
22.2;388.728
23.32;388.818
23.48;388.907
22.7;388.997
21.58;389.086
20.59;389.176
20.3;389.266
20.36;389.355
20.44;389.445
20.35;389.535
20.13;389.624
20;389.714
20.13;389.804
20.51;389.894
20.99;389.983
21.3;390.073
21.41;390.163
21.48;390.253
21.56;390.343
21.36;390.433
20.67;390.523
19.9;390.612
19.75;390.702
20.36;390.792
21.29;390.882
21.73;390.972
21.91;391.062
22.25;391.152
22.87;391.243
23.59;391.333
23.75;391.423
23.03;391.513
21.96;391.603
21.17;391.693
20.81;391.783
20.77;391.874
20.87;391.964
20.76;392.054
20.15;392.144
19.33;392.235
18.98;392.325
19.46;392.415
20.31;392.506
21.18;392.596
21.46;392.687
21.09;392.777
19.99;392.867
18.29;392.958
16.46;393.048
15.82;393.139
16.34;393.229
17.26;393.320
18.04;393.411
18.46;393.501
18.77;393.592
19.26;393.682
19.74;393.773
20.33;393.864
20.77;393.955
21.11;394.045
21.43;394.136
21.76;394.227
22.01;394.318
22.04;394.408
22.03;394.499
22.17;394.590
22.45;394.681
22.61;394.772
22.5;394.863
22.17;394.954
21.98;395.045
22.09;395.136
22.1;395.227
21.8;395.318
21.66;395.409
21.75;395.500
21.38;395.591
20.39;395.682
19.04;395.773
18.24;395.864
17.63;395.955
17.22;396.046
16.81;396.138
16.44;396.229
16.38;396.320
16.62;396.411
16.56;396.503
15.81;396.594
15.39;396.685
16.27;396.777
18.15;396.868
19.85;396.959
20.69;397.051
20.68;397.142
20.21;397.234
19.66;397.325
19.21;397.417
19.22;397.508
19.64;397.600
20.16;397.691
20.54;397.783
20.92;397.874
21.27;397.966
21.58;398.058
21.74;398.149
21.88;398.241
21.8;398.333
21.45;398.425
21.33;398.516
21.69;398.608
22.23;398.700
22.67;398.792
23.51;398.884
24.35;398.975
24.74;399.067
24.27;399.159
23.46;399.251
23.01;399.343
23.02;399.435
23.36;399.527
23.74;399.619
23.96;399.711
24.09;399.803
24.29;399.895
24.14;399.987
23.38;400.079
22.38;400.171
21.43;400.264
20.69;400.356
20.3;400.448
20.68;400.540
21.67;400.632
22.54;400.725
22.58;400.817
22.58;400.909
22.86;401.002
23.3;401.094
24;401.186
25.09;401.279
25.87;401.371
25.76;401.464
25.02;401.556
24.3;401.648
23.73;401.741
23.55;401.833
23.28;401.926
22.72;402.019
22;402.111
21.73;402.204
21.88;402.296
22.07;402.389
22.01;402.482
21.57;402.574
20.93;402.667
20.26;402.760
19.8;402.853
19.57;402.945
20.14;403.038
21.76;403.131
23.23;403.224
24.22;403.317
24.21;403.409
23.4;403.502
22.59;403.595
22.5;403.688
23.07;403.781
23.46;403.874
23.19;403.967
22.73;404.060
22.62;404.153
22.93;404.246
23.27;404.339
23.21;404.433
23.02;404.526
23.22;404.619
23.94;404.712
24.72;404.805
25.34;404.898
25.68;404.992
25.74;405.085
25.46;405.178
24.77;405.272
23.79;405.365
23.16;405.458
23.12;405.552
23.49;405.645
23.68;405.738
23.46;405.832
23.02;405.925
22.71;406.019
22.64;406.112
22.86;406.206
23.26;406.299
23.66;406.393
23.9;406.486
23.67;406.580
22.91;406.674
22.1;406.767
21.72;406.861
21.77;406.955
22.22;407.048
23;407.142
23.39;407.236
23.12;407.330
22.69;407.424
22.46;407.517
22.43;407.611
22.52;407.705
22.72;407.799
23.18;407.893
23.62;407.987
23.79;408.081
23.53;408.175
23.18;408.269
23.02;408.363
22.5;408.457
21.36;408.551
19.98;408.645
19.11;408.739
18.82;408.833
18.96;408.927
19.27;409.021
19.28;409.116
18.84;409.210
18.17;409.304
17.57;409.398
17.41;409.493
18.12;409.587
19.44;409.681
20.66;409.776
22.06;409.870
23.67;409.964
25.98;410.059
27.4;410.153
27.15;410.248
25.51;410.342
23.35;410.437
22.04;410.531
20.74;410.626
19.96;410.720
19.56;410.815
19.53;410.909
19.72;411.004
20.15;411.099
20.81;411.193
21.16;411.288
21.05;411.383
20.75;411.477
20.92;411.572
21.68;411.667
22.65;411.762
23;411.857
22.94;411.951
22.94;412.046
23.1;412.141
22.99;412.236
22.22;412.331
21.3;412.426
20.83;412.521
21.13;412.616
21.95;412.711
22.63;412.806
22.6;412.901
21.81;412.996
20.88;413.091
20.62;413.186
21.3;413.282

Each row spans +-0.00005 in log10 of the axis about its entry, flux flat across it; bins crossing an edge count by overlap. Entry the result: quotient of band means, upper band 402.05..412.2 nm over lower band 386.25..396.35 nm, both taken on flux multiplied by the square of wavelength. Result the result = 1.15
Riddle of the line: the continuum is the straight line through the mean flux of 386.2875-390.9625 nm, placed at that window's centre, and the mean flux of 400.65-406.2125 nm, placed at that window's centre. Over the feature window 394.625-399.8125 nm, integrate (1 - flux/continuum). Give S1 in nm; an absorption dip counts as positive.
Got 0.42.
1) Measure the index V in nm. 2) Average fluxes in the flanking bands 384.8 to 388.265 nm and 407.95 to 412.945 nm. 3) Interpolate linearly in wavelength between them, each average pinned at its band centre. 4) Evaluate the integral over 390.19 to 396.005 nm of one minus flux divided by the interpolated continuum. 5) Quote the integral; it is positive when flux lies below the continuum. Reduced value 0.46 nm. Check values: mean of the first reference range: 22.8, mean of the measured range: 20.7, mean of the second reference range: 21.5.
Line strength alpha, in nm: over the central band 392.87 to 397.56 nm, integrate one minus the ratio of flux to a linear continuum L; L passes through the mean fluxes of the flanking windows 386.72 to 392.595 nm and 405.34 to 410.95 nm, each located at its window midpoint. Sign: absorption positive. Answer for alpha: 0.46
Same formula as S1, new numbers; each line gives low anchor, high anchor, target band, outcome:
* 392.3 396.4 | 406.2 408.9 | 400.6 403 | -0.15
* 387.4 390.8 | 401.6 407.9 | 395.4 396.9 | 0.26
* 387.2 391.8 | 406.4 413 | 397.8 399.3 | -0.07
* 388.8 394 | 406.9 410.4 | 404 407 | -0.26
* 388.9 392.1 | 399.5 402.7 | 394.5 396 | 0.05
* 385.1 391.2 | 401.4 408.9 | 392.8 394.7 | 0.21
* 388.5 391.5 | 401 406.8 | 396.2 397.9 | 0.28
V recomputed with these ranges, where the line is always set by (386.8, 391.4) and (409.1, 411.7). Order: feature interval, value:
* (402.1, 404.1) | -0.08 nm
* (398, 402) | -0.32 nm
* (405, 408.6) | -0.33 nm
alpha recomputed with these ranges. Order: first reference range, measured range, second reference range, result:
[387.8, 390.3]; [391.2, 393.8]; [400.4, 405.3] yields 0.13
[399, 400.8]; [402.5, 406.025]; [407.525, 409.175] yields -0.14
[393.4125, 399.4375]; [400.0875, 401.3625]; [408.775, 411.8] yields -0.11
